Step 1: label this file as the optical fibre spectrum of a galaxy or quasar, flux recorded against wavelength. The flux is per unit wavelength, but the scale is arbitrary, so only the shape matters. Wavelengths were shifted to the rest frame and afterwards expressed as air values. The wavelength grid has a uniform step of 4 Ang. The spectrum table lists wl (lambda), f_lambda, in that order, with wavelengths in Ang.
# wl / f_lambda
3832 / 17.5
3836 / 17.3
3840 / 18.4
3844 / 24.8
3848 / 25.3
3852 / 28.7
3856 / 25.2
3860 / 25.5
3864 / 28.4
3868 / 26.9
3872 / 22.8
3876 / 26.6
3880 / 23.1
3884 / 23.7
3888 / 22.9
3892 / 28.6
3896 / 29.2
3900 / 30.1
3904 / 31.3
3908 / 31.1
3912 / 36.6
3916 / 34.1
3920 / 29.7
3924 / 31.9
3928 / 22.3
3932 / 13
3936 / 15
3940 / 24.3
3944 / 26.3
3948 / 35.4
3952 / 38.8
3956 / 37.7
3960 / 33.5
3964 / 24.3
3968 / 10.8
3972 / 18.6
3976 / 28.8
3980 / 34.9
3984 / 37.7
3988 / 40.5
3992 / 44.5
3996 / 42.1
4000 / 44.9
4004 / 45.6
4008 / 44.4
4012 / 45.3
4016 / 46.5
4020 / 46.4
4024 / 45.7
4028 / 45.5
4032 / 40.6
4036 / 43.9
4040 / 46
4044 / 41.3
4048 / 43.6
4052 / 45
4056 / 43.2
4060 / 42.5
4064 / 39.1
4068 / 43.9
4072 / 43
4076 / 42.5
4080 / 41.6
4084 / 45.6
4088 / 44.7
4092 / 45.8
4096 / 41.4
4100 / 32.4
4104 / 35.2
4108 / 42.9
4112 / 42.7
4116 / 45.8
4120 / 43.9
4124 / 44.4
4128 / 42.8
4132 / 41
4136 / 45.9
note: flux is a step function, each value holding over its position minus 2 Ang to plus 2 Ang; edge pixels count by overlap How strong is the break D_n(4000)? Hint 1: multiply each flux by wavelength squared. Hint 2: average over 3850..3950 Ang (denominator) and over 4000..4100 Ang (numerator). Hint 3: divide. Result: 1.75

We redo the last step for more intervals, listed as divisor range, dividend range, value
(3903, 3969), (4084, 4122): 1.61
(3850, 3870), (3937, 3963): 1.23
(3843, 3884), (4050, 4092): 1.87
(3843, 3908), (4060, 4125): 1.77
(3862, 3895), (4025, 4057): 1.86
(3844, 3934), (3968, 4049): 1.59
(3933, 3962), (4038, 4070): 1.54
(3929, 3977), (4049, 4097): 1.81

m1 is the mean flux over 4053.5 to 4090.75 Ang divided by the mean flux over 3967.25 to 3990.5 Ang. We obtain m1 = 1.44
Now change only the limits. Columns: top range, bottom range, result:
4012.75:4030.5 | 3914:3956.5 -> 1.65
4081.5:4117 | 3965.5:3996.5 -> 1.32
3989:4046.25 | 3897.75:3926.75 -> 1.39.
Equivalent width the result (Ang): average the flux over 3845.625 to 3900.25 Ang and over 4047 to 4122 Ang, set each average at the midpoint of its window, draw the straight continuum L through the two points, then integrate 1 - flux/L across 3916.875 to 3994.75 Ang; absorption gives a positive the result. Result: 8.4 Ang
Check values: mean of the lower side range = 26.1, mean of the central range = 29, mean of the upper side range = 42.3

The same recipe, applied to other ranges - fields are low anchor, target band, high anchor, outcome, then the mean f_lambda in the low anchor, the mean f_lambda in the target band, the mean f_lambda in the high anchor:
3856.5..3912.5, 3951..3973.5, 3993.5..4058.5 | 5.8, 27.3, 27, 44.4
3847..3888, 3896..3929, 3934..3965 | -4.0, 25.5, 31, 29.6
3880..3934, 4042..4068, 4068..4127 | -2.3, 27.9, 42.6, 42.3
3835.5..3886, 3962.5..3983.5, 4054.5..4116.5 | 5.6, 24.6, 24.5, 41.9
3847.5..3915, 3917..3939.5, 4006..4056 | 6.6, 27.6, 23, 44.5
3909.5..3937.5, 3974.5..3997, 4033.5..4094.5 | -2.7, 26.4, 38.1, 43.4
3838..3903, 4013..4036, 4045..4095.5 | -3.3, 25.7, 44.9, 43.3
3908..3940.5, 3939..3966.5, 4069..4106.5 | -2.3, 26.3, 31.4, 41.4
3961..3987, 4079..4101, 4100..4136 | -1.9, 26.7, 42.4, 42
